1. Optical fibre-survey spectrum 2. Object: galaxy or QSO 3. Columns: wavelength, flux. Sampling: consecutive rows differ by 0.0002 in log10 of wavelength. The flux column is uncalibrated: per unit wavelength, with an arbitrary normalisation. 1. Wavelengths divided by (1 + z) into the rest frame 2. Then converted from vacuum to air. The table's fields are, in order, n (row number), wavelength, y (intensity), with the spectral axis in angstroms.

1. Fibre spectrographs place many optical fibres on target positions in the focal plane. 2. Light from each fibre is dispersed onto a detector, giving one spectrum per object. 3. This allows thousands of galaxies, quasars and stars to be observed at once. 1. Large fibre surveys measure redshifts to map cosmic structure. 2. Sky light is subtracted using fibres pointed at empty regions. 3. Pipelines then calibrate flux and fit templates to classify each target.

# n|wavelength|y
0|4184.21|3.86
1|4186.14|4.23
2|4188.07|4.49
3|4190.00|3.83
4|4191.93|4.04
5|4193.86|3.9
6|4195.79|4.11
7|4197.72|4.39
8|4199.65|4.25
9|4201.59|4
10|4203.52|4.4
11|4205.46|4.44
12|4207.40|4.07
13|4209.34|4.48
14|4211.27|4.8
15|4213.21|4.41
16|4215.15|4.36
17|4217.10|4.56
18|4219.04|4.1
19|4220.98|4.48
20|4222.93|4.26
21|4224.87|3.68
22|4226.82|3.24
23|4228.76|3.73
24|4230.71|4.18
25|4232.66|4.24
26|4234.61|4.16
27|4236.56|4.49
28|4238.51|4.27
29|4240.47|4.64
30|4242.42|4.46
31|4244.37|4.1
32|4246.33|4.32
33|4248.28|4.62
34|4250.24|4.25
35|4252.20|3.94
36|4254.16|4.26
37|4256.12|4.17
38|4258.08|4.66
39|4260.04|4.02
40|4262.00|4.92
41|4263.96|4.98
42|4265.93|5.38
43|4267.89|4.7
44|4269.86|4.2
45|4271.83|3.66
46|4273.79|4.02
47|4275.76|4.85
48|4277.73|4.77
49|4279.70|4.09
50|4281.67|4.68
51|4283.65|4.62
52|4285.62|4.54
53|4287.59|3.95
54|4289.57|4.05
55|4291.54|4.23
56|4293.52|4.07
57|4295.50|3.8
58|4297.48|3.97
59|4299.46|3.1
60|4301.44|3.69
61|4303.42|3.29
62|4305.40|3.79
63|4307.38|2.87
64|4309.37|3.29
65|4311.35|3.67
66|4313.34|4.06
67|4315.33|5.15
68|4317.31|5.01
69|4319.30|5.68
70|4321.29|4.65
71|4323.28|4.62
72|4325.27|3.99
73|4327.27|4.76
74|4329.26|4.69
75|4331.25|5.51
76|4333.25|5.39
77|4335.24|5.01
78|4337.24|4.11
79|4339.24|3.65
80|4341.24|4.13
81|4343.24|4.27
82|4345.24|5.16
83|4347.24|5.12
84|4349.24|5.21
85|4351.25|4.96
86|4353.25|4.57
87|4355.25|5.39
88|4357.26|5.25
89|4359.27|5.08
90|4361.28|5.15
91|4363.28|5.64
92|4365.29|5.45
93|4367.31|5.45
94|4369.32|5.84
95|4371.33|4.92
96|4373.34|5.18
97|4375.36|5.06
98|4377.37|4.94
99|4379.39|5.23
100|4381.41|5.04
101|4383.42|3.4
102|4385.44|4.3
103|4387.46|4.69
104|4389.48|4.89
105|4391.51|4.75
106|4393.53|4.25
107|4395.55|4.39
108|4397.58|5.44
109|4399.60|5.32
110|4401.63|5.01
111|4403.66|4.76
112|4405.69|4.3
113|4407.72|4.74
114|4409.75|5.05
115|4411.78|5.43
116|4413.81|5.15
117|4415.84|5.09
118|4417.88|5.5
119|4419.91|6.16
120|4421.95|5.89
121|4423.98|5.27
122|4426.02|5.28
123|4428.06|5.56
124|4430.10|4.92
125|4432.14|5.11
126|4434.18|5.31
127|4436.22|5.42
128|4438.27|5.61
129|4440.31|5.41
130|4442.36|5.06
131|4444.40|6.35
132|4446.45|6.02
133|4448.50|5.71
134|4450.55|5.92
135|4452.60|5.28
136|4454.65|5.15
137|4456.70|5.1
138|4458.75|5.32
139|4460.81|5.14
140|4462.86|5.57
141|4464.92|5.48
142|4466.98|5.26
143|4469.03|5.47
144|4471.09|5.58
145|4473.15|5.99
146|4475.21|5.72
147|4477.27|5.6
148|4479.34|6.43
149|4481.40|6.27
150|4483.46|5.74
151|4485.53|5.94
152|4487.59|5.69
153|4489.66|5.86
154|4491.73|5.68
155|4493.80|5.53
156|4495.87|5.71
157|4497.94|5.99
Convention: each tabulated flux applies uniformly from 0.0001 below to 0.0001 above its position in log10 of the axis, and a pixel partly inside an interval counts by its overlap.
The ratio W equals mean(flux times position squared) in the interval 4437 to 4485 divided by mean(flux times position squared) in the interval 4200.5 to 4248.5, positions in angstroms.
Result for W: 1.5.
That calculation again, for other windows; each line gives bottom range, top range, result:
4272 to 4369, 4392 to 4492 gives 1.27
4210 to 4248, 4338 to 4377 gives 1.26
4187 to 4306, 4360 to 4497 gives 1.37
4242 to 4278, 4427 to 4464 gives 1.34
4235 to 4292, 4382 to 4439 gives 1.22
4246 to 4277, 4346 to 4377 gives 1.23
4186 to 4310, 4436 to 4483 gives 1.47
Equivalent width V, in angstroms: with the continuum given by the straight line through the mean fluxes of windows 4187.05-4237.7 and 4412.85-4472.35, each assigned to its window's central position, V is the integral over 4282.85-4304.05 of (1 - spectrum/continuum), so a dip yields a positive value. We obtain 3.2 angstroms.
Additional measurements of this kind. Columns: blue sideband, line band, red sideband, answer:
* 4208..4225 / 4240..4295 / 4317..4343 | 1.50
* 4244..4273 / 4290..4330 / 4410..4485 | 5.17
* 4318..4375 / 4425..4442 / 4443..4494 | 0.46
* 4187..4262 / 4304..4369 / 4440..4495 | 2.39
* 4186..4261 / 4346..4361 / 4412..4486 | -0.29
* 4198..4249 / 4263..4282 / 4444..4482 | 0.05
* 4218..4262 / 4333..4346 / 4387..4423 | 0.68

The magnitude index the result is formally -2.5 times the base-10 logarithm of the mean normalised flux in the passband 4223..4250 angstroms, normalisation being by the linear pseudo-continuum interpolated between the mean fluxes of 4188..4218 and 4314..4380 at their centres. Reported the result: 0.07 mag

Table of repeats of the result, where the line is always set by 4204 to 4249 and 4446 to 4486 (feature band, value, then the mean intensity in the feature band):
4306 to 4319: 0.16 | 4.09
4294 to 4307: 0.29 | 3.59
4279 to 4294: 0.08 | 4.29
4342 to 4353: 0.01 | 4.9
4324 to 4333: 0.01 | 4.79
